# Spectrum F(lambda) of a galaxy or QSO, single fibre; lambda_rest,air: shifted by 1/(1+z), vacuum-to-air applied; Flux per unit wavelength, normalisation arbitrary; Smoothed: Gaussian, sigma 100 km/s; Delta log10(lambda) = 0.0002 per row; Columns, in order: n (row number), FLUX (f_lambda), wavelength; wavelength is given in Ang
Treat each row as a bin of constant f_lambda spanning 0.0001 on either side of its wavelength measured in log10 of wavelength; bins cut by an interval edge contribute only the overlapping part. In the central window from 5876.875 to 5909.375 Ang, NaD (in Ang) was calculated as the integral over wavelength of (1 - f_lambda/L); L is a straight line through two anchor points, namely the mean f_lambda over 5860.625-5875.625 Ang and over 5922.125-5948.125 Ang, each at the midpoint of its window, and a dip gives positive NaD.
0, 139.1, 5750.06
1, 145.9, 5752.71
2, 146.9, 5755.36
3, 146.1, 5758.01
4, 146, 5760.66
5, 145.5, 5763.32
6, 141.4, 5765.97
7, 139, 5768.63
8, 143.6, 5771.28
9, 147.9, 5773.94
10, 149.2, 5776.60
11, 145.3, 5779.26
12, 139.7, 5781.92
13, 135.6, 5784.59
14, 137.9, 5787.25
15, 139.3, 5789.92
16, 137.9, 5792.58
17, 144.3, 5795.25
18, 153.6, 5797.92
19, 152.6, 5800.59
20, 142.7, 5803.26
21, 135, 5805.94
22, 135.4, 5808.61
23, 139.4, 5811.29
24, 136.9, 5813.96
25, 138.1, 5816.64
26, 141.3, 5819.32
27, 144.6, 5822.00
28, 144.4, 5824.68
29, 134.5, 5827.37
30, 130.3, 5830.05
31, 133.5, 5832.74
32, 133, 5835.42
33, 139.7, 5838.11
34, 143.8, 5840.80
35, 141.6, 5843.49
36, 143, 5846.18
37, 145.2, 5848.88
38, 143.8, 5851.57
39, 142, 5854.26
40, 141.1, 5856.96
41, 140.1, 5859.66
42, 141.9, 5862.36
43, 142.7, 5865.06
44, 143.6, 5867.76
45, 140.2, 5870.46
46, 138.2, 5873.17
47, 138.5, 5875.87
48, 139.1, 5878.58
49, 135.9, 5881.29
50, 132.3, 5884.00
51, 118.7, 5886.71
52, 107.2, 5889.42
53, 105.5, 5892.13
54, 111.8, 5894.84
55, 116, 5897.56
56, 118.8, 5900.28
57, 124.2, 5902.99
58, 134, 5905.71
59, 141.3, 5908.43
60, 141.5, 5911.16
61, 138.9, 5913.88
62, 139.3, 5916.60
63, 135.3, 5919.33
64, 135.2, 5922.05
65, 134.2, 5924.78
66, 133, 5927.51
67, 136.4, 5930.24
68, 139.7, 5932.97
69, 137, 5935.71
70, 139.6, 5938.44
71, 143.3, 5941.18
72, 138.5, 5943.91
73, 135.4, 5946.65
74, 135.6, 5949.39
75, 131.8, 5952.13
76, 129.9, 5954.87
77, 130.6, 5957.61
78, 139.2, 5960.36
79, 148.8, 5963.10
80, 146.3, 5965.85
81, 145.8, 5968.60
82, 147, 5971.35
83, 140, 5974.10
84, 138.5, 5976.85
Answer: 3.73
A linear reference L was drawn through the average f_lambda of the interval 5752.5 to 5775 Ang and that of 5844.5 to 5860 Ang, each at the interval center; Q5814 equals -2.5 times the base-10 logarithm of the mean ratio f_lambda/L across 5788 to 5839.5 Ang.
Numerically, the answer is 0.03 mag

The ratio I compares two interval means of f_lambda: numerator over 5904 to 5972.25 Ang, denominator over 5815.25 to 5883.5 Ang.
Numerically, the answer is 0.99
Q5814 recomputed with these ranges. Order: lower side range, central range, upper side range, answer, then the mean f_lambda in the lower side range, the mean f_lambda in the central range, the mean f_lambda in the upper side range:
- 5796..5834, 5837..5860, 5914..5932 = -0.03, 140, 142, 136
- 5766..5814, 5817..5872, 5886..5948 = -0.03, 142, 140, 131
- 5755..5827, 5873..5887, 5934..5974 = 0.05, 142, 135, 139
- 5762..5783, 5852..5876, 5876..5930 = -0.06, 144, 141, 129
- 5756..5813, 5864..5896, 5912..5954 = 0.08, 143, 129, 137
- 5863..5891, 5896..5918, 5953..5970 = 0.04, 134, 132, 140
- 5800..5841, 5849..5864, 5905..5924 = -0.03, 139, 142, 138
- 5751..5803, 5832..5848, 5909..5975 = 0.02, 144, 139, 138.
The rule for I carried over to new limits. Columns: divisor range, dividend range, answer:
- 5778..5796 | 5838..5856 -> 1.02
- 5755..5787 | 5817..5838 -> 0.96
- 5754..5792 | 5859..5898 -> 0.91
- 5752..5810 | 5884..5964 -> 0.92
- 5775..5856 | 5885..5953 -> 0.93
